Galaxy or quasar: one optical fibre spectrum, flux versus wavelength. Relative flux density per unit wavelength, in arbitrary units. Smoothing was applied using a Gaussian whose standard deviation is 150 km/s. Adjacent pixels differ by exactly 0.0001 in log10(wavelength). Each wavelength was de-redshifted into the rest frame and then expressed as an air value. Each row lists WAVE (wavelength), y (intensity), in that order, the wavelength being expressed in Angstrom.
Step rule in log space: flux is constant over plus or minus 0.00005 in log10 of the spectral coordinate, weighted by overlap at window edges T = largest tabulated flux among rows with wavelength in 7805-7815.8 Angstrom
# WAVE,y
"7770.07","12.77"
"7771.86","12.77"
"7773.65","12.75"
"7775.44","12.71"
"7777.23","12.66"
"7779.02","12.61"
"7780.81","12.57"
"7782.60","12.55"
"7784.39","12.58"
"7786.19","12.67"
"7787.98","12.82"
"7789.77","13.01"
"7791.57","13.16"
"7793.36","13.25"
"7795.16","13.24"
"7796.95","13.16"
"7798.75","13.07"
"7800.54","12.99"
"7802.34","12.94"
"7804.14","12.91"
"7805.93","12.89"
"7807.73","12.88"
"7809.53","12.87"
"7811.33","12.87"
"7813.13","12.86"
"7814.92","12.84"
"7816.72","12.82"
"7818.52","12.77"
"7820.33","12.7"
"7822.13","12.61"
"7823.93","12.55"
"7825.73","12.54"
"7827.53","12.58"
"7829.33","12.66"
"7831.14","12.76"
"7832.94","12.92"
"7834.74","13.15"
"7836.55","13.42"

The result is 12.89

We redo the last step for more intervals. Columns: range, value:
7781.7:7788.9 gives 12.82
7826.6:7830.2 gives 12.66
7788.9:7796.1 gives 13.25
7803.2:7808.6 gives 12.91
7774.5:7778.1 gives 12.71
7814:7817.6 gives 12.84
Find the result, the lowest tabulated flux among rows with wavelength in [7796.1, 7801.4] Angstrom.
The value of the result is 12.99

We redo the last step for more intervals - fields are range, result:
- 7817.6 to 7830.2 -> 12.54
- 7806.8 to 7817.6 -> 12.82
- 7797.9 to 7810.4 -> 12.87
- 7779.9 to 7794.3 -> 12.55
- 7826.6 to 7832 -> 12.58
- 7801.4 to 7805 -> 12.91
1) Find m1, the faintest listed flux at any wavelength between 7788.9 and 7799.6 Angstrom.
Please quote 13.01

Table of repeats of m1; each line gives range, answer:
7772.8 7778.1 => 12.66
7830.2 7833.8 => 12.76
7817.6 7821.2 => 12.7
